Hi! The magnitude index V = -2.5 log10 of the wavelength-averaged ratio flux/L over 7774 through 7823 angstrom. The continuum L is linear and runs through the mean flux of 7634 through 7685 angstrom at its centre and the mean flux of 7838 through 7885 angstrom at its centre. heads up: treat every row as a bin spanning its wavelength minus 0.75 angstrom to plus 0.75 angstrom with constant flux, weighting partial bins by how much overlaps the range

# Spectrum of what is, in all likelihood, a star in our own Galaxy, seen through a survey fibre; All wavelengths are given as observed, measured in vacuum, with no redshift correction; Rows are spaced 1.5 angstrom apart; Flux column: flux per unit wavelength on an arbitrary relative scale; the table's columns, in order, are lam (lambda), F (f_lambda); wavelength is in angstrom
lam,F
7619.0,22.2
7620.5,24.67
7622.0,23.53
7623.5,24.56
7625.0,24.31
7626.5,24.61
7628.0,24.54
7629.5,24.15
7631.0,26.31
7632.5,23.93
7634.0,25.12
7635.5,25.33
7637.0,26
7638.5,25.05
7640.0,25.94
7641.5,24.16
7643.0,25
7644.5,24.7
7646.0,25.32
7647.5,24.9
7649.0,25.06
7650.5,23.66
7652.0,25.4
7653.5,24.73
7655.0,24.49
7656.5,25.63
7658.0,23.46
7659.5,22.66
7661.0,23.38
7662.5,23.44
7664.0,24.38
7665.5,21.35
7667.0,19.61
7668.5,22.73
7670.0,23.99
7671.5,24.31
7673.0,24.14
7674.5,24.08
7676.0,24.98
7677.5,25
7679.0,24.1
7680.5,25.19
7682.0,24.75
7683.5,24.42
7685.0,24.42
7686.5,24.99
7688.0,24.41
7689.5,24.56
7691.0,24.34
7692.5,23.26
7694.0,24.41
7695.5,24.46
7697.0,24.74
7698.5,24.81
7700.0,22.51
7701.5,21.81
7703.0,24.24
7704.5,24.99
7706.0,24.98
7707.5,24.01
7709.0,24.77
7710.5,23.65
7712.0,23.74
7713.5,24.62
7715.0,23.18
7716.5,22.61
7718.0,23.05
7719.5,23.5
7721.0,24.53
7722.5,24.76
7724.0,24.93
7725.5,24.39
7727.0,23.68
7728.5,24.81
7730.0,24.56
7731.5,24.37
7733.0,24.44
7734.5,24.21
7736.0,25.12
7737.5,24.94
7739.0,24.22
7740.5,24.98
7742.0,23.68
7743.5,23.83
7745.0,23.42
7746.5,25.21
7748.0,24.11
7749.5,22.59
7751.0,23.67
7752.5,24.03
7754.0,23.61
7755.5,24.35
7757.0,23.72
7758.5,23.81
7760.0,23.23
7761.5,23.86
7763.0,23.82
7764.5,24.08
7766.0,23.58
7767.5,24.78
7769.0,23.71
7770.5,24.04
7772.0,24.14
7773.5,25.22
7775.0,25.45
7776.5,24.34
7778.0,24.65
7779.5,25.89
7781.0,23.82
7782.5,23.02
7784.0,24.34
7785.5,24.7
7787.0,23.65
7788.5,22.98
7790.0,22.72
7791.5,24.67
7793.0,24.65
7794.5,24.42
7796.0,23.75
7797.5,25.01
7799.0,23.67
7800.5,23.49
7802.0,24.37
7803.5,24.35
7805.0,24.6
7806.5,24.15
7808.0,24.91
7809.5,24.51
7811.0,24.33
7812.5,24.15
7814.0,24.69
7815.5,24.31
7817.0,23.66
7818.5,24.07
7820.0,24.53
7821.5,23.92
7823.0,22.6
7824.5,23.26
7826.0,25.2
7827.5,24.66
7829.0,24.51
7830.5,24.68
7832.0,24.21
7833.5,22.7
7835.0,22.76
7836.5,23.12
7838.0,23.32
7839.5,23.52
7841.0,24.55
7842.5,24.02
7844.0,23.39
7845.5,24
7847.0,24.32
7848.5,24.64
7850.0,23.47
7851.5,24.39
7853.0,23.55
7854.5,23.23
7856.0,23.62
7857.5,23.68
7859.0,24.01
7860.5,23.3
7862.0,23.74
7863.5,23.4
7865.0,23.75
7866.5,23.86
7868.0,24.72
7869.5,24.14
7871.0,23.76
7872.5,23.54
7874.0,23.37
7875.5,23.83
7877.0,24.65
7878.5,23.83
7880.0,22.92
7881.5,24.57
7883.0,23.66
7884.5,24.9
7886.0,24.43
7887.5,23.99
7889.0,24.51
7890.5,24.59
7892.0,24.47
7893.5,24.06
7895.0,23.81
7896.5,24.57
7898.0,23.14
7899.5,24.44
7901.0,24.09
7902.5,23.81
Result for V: -0.010 mag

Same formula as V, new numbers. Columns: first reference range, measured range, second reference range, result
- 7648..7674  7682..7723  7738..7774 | -0.01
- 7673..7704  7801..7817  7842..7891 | -0.02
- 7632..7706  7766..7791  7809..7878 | -0.01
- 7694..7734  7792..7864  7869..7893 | 0.00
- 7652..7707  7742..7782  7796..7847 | 0.00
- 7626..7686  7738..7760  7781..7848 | 0.01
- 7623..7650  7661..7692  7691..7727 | 0.02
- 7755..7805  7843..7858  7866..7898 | 0.01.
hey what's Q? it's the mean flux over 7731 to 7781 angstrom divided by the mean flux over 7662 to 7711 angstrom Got 1.0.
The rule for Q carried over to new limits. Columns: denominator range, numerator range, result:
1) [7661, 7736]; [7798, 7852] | 1.00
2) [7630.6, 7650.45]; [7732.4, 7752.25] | 0.96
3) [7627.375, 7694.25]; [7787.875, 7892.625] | 0.99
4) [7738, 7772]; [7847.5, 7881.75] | 1.00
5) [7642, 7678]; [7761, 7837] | 1.01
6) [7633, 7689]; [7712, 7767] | 0.99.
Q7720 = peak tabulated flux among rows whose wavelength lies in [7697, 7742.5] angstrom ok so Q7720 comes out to 25.12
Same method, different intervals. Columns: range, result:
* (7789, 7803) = 25.01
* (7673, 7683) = 25.19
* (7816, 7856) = 25.2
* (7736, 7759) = 25.21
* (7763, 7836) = 25.89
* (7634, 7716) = 26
